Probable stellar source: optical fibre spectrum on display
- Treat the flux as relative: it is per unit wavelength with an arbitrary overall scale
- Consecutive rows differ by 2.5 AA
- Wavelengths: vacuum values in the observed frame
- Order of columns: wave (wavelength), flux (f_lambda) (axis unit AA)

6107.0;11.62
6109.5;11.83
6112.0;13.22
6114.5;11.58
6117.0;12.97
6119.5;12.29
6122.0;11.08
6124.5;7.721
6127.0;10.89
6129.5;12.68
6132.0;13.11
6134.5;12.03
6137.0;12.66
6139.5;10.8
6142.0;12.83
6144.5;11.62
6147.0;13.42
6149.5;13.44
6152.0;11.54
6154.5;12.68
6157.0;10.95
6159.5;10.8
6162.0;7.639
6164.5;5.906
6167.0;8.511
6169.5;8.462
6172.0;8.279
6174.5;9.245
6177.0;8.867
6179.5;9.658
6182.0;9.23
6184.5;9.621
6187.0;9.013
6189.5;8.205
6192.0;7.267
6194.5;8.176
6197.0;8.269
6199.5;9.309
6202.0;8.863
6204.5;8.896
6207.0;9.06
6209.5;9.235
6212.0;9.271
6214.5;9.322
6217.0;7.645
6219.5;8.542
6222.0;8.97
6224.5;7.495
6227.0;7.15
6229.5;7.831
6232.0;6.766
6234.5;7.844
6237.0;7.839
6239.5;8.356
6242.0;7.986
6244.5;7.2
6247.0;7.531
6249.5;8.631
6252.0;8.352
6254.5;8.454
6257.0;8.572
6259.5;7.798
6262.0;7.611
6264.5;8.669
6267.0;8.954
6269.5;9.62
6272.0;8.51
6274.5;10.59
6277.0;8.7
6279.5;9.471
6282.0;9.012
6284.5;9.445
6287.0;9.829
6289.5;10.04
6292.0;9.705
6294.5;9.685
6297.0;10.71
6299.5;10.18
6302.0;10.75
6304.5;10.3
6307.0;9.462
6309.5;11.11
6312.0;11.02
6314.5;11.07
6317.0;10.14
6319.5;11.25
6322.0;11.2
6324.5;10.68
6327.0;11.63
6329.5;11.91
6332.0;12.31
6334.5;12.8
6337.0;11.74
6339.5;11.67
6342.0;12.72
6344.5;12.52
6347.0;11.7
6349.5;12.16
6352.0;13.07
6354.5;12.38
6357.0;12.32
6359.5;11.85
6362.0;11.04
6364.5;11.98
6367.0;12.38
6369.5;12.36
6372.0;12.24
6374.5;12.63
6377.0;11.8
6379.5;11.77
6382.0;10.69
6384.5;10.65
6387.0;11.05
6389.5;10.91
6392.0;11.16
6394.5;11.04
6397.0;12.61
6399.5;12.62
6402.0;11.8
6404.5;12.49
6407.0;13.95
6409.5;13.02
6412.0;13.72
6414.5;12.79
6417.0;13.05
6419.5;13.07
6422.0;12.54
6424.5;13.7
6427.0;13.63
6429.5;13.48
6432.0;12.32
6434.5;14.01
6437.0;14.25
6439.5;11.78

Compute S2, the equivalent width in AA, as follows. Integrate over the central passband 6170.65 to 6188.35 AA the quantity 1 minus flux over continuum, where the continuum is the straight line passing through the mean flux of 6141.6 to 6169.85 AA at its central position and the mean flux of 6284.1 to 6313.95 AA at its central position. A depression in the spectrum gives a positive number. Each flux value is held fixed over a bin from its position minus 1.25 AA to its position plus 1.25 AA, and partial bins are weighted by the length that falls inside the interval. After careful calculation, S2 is 2.4 AA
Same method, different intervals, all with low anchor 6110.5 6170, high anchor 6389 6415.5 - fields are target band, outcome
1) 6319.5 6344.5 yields 0.50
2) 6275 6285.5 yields 2.31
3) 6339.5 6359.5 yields -0.25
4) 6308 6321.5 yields 1.25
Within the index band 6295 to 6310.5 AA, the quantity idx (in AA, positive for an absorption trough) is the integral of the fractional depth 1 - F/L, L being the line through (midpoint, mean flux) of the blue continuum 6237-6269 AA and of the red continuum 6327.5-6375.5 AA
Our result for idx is -0.2 AA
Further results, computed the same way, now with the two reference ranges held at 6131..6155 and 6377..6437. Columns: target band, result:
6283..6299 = 3.26 AA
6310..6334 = 2.22 AA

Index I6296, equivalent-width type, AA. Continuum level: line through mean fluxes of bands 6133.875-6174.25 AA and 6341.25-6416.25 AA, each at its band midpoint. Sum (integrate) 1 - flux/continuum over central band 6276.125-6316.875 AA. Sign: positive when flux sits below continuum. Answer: 5.4 AA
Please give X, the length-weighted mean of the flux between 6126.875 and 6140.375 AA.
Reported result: 12.2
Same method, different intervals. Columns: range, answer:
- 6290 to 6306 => 10.2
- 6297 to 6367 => 11.5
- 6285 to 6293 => 9.82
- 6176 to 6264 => 8.37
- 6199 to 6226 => 8.75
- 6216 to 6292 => 8.47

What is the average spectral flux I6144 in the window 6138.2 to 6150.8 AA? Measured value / 12.4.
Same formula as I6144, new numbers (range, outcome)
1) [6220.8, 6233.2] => 7.64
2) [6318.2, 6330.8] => 11.3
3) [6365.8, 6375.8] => 12.4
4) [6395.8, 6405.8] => 12.4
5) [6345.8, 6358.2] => 12.3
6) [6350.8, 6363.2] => 12.1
